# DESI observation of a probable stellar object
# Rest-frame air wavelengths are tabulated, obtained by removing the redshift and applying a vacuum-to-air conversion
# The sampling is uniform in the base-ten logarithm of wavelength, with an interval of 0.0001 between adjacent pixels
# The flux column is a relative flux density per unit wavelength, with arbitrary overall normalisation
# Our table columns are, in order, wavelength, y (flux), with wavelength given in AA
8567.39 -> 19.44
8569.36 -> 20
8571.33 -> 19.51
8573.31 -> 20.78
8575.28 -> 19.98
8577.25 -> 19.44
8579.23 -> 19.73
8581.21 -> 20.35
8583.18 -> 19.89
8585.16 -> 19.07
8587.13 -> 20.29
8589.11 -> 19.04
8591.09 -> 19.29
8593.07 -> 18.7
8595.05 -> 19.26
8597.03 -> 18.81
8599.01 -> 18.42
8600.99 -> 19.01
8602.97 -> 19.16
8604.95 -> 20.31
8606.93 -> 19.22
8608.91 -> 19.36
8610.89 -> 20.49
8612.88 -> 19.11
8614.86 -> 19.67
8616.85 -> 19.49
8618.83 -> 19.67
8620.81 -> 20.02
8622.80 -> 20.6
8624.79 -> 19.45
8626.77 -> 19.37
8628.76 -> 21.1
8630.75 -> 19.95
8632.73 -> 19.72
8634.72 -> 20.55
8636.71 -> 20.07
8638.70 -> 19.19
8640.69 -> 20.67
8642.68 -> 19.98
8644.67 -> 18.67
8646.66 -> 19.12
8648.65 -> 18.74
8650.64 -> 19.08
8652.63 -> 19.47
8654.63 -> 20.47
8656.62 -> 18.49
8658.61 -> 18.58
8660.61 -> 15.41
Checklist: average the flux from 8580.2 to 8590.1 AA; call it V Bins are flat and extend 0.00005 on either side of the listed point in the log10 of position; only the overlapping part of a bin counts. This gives 19.7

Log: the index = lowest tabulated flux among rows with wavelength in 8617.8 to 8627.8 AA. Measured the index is 19.37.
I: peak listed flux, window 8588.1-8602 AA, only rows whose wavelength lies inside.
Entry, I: 19.29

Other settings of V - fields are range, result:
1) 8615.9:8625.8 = 19.9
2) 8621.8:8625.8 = 20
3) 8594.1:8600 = 18.8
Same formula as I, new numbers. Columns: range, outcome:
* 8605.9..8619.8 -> 20.49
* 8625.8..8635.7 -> 21.1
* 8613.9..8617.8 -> 19.67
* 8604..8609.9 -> 20.31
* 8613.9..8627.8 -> 20.6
